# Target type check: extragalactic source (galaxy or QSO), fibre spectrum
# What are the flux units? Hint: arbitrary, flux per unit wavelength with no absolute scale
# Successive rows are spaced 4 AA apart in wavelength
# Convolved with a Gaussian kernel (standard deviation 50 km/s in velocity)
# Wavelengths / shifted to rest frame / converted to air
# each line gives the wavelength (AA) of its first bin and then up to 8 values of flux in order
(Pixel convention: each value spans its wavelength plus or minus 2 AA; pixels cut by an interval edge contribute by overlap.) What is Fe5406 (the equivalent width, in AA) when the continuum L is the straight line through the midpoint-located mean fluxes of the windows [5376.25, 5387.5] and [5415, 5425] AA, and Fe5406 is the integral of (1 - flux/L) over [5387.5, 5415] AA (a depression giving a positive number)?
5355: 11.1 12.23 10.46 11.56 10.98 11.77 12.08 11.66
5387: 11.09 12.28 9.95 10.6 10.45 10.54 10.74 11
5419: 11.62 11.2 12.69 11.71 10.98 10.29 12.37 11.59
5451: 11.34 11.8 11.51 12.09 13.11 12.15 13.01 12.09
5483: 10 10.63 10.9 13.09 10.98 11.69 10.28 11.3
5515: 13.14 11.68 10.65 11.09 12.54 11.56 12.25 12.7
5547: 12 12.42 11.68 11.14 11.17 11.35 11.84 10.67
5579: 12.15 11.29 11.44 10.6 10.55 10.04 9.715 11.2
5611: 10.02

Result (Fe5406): 1.7 AA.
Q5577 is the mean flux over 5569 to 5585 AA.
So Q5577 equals 11.5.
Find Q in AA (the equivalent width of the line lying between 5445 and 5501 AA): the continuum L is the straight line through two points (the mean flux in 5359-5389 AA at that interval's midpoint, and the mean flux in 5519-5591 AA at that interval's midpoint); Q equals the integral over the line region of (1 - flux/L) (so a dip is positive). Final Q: -1.0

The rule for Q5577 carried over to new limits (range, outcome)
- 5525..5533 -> 11.8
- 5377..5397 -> 11.4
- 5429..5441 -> 11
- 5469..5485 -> 11.8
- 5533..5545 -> 12.2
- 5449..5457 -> 11.6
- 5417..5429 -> 11.8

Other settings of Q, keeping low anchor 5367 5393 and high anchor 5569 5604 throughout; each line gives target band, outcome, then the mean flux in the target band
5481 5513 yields 0.4 AA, 11.1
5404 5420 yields 0.9 AA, 10.9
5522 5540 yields -0.8 AA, 11.6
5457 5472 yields -1.1 AA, 12.2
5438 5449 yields -0.1 AA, 11.5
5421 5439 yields 0.0 AA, 11.5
